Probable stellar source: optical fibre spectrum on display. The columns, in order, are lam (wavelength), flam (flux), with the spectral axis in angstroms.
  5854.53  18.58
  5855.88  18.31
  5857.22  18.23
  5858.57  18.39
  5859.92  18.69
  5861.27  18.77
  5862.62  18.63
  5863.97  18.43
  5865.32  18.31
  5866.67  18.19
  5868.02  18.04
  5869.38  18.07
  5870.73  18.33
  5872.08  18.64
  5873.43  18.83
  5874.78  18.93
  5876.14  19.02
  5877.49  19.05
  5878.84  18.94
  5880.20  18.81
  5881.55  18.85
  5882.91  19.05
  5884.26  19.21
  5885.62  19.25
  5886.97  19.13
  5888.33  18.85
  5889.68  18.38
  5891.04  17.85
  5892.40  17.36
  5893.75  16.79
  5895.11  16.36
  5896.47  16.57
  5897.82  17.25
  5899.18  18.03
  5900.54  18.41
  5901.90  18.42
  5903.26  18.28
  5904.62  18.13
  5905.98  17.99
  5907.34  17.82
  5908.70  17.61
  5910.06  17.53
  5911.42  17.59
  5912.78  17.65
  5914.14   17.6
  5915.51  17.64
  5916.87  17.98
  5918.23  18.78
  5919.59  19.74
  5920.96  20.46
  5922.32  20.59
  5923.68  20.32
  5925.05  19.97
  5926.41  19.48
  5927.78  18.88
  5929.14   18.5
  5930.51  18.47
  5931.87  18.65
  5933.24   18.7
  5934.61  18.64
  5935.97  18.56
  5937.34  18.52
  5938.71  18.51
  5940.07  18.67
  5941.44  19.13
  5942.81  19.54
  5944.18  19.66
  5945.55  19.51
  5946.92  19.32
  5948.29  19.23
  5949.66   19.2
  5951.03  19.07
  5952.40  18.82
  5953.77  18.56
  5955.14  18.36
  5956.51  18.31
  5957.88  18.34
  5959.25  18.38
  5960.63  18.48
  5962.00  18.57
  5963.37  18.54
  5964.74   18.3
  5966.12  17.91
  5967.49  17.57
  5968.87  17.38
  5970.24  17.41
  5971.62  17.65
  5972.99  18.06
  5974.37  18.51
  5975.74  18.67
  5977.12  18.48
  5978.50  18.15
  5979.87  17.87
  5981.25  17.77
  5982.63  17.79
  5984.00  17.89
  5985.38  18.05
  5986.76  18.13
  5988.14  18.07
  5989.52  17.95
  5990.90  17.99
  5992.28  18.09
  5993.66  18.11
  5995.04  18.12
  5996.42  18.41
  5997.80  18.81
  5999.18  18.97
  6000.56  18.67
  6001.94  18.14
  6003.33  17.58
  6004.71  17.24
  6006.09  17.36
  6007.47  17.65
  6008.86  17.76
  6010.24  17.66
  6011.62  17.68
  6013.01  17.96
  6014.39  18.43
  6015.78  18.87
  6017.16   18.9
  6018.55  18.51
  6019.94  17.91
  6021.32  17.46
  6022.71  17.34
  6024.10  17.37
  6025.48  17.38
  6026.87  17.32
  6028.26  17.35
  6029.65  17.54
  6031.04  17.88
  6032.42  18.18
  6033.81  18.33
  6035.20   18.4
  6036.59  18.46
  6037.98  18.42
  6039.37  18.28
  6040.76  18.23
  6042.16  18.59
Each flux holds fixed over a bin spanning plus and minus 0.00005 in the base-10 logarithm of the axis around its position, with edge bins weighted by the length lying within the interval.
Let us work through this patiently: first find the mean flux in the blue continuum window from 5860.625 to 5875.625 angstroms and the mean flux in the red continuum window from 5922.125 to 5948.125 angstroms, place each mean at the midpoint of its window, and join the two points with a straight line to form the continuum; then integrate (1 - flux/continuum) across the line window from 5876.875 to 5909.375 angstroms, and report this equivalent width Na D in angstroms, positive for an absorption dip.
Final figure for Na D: 0.9 angstroms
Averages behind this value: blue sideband 18.5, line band 18.2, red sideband 19.1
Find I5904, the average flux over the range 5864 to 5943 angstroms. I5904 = 18.5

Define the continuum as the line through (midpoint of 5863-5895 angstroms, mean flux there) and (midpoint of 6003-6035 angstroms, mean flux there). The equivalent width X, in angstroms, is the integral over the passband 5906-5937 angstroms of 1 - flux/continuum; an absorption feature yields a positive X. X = -0.6 angstroms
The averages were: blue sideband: 18.5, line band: 18.7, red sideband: 17.8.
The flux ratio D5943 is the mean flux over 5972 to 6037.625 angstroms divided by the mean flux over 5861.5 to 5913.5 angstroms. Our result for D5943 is 0.99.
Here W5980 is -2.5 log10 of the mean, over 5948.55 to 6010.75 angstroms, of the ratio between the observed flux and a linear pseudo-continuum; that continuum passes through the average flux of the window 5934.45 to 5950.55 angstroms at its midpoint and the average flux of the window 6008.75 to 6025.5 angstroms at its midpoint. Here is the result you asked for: 0.02 mag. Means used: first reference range 19.1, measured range 18.2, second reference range 18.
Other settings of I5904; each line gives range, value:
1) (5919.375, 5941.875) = 19.2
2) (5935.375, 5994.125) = 18.4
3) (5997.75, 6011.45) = 17.9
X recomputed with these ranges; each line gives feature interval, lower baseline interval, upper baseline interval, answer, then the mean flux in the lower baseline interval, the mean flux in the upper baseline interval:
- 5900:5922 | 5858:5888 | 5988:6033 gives 0.3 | 18.7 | 18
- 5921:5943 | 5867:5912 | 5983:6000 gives -1.1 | 18.2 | 18.2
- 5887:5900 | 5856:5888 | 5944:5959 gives 0.8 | 18.7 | 18.9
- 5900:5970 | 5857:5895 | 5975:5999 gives -1.2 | 18.5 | 18.2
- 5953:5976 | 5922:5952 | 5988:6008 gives 0.6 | 19.1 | 18.1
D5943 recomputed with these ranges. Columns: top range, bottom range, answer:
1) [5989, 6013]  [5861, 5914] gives 0.99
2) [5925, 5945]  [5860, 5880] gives 1.02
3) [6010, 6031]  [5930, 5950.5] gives 0.94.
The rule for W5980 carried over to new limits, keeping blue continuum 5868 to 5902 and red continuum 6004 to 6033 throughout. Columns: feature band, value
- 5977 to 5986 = -0.002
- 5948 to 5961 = -0.036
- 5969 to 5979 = -0.007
